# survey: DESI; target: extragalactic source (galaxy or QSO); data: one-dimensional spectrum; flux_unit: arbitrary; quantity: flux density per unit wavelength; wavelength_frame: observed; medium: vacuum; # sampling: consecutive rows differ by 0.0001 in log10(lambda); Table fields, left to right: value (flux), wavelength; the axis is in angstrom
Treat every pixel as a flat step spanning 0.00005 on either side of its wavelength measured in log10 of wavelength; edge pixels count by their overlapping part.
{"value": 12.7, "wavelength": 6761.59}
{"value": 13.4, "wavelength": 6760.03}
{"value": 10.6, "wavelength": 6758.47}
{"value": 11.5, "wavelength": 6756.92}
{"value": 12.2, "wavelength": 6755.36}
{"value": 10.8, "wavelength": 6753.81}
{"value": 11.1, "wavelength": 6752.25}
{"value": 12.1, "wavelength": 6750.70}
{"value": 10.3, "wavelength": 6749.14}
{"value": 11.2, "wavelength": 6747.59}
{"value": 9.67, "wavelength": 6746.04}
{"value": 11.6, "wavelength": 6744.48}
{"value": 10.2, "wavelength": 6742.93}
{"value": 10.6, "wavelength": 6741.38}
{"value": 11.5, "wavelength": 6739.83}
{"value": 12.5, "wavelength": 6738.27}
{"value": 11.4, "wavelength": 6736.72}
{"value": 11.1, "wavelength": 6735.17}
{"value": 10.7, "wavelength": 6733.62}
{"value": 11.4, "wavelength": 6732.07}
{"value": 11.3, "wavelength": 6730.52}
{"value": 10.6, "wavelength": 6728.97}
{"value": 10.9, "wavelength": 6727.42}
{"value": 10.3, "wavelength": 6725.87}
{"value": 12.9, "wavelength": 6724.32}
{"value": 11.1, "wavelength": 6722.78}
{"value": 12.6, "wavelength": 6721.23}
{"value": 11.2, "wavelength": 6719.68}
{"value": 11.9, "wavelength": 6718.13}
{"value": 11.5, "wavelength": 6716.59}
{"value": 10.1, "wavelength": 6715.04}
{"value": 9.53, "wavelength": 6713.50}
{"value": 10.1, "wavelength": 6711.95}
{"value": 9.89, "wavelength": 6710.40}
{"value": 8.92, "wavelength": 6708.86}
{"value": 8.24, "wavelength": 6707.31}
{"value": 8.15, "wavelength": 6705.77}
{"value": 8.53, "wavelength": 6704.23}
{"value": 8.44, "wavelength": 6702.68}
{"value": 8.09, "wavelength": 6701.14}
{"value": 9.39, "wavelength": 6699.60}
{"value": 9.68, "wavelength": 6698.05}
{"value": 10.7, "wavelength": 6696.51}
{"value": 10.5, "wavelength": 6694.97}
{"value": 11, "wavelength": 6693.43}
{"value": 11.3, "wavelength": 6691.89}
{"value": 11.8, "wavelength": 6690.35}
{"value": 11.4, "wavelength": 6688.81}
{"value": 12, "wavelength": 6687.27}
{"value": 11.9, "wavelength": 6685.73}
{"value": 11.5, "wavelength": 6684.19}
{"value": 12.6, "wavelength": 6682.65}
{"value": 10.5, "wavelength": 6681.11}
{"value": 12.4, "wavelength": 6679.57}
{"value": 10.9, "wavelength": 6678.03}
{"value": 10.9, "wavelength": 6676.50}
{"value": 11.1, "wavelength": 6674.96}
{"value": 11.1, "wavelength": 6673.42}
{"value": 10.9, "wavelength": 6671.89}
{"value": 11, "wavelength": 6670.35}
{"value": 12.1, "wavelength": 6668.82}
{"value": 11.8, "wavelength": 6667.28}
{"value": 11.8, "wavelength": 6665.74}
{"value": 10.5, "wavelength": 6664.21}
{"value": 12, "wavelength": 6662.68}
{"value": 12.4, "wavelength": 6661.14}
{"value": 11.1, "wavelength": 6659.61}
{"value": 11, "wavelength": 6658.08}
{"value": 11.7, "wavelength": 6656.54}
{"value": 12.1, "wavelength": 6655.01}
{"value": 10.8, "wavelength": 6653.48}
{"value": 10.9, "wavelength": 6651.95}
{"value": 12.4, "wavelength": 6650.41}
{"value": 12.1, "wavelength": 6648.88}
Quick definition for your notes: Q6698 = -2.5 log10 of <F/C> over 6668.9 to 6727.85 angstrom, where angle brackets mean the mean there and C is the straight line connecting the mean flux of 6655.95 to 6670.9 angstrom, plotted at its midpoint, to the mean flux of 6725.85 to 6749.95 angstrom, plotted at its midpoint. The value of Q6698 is 0.06 mag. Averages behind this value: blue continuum 11.5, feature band 10.7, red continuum 11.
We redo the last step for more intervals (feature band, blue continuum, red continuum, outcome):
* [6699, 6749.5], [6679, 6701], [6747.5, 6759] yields 0.07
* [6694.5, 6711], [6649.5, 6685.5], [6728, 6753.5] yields 0.23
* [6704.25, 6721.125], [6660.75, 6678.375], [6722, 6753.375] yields 0.12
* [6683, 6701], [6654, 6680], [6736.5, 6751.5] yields 0.04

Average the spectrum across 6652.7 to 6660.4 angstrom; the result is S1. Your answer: 11.4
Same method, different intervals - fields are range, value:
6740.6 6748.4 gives 10.7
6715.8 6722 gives 11.8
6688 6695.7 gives 11.2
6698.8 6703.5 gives 8.63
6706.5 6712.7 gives 9.28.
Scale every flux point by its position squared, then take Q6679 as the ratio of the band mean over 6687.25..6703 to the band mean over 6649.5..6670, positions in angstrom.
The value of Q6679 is 0.91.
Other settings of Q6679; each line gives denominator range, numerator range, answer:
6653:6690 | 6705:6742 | 0.95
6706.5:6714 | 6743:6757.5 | 1.21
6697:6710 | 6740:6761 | 1.30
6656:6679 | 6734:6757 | 1.01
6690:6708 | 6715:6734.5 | 1.19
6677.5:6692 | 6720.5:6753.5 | 0.97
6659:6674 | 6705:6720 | 0.88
